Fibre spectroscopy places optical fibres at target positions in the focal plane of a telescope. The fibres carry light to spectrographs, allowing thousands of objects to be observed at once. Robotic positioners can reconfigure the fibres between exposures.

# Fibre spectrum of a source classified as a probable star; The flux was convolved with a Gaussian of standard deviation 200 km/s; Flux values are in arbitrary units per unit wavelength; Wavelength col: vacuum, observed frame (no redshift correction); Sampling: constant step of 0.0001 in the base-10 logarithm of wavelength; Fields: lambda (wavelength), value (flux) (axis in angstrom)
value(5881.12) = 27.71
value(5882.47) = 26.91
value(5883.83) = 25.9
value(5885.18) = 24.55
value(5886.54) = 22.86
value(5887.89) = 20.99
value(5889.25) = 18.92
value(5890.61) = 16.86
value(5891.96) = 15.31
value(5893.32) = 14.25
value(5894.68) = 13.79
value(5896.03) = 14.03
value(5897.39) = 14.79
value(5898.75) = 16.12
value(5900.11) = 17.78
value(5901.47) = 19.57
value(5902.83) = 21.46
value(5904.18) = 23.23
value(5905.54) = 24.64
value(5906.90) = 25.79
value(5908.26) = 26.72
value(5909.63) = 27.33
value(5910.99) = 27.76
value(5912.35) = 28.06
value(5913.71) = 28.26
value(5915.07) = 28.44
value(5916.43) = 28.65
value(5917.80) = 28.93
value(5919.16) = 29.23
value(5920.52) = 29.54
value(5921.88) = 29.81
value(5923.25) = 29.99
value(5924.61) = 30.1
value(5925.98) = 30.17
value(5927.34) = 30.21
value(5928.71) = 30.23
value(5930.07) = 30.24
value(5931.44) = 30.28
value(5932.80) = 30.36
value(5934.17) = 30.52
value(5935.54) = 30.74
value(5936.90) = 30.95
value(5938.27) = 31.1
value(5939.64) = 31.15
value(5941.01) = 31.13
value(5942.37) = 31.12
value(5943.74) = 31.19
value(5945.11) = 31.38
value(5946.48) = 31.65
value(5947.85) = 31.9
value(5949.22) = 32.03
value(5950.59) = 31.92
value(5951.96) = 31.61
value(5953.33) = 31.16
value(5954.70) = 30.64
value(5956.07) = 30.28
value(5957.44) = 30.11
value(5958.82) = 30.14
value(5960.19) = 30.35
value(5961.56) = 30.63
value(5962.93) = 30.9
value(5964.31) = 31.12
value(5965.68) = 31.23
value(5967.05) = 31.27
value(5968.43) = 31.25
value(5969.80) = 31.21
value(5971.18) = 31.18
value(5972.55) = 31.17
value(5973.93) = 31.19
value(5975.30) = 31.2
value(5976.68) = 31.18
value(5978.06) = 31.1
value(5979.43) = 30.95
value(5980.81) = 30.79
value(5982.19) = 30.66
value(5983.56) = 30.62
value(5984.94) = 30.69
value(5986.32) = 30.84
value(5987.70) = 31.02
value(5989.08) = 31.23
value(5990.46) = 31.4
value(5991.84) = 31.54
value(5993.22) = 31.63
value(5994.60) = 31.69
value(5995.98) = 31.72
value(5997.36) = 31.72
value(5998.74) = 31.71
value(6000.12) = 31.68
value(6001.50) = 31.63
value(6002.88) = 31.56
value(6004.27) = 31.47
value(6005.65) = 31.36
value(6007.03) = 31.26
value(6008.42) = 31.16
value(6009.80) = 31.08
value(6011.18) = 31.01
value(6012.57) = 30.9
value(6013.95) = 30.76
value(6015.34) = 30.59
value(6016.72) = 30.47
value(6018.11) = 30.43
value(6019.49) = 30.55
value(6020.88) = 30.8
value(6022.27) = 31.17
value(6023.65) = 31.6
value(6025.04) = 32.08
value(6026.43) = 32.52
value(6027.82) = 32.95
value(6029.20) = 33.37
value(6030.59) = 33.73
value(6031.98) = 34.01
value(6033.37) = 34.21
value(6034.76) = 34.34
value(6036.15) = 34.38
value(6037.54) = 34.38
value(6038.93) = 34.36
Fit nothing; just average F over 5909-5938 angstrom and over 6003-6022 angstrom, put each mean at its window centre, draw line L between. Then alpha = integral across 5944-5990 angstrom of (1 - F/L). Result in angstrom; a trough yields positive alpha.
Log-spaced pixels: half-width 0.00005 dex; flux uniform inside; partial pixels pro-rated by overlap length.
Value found -1.3 angstrom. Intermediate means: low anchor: 29.5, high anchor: 30.9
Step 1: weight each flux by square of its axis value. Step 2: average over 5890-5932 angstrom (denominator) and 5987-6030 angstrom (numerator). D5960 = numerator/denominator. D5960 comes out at 1.32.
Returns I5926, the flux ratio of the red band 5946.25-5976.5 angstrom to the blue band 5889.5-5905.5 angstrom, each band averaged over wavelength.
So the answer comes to 1.79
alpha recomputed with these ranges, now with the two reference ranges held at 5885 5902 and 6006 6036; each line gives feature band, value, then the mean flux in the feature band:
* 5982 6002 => -1.91 angstrom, 31.3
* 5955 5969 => -3.06 angstrom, 30.7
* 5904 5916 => -4.68 angstrom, 26.9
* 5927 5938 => -4.33 angstrom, 30.5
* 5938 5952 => -4.93 angstrom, 31.5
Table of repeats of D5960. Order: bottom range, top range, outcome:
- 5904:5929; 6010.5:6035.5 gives 1.17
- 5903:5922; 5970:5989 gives 1.16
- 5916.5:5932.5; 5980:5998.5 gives 1.07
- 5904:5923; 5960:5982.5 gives 1.14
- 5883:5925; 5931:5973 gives 1.35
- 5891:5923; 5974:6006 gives 1.38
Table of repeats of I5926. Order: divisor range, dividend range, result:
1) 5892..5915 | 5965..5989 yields 1.44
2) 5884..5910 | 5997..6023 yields 1.56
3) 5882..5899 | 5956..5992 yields 1.64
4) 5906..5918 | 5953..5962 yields 1.10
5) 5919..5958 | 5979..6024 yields 1.01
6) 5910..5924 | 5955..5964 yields 1.05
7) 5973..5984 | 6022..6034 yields 1.06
